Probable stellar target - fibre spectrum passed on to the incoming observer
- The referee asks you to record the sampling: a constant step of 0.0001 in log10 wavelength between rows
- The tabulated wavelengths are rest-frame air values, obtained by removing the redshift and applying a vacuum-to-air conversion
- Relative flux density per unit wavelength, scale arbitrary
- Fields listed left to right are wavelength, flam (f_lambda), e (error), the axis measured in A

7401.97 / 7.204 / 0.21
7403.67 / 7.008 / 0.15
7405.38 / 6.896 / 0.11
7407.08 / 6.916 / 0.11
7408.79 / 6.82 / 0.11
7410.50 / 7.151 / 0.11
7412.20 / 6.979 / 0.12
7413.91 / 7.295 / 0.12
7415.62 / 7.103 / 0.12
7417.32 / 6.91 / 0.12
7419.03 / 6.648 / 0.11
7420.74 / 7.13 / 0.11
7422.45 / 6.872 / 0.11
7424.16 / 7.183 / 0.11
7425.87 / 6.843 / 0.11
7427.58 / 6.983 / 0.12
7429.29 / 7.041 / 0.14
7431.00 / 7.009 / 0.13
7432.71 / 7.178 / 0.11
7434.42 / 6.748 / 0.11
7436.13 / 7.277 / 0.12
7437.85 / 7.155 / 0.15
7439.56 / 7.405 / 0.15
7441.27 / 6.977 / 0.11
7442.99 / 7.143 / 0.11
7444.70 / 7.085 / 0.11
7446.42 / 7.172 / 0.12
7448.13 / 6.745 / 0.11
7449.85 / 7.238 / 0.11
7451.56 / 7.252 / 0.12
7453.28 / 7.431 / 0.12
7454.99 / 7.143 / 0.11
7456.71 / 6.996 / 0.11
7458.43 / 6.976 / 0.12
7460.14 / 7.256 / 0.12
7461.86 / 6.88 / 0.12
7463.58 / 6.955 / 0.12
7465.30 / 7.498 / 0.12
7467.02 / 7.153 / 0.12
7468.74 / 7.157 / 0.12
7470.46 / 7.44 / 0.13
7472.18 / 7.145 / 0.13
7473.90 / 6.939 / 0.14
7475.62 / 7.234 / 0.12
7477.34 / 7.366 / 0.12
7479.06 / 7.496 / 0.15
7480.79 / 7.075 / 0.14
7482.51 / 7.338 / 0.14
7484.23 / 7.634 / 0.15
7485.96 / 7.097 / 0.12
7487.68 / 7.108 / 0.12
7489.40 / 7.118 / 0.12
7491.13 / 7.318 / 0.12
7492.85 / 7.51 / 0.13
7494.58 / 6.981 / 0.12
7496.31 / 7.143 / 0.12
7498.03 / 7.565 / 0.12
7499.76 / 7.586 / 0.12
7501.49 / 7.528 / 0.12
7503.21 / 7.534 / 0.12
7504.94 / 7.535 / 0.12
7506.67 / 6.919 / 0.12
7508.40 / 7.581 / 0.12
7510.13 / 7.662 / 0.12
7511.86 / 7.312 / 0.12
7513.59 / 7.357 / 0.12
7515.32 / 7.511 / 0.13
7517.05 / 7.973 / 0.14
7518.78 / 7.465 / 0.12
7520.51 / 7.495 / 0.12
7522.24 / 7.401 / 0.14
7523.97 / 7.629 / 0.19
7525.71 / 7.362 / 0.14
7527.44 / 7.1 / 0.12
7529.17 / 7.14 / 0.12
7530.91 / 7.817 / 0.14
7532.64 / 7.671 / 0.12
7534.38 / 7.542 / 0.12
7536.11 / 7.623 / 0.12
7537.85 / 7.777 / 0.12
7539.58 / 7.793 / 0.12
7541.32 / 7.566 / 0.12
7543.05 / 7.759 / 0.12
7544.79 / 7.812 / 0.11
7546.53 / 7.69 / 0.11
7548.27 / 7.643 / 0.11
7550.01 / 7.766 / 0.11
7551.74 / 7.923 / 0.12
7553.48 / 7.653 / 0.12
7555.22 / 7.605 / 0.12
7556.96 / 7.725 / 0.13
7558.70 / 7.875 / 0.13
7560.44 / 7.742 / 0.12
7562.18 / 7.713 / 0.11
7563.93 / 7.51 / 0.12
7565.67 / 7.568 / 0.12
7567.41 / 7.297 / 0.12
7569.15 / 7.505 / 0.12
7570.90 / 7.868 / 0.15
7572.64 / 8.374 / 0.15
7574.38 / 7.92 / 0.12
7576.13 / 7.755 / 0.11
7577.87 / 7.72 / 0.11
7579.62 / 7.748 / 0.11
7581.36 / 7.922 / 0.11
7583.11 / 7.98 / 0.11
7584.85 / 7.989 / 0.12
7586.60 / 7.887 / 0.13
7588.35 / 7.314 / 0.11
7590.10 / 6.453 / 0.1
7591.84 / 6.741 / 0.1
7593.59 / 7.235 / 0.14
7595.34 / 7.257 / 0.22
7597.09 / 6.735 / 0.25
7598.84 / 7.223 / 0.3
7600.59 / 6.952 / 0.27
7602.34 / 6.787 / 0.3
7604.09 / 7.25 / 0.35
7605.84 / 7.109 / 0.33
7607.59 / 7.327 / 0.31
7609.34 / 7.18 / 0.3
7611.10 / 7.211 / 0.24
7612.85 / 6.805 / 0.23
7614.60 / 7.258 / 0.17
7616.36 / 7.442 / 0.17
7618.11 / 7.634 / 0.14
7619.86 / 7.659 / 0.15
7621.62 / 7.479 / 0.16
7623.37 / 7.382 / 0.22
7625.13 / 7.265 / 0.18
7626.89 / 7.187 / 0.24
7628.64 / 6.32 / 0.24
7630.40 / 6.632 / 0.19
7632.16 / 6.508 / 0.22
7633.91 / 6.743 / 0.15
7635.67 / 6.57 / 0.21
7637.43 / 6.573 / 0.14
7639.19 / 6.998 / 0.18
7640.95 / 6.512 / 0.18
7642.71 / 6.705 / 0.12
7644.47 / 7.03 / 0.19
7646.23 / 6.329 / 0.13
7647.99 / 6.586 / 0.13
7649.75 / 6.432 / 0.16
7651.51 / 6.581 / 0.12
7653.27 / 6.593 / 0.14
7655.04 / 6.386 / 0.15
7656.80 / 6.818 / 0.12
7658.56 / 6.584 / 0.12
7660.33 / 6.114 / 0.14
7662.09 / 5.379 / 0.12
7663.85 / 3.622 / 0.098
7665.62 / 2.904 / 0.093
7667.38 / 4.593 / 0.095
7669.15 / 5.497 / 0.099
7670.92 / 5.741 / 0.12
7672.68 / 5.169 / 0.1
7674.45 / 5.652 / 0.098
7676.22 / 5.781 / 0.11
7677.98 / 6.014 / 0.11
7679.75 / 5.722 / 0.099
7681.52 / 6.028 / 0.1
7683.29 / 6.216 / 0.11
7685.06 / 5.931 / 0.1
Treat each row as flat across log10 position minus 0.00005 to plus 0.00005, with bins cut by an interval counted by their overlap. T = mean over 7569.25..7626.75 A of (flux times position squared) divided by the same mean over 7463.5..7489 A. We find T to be 1.05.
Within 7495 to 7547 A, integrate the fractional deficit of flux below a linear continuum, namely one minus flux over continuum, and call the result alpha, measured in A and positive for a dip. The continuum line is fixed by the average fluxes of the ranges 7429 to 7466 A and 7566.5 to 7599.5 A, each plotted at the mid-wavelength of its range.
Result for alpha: -1.31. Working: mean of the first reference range 7.12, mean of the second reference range 7.52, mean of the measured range 7.52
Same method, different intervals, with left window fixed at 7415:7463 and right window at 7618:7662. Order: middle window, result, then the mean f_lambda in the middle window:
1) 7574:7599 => -2.29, 7.45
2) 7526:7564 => -4.19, 7.66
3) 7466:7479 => -0.40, 7.23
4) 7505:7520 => -1.14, 7.48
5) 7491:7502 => -0.64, 7.37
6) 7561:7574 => -1.59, 7.7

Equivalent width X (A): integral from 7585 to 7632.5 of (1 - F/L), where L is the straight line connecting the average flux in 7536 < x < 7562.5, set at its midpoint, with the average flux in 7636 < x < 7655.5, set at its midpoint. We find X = -0.7 A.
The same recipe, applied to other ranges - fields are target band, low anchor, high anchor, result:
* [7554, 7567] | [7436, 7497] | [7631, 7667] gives -1.9 A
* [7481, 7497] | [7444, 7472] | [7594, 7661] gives -0.3 A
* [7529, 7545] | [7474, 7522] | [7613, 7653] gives -0.9 A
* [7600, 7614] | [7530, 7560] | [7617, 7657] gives 0.1 A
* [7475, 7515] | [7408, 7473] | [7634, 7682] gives -3.2 A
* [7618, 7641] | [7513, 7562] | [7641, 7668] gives -2.4 A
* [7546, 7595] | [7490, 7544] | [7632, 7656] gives -3.6 A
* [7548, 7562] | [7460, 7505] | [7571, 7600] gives -0.6 A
